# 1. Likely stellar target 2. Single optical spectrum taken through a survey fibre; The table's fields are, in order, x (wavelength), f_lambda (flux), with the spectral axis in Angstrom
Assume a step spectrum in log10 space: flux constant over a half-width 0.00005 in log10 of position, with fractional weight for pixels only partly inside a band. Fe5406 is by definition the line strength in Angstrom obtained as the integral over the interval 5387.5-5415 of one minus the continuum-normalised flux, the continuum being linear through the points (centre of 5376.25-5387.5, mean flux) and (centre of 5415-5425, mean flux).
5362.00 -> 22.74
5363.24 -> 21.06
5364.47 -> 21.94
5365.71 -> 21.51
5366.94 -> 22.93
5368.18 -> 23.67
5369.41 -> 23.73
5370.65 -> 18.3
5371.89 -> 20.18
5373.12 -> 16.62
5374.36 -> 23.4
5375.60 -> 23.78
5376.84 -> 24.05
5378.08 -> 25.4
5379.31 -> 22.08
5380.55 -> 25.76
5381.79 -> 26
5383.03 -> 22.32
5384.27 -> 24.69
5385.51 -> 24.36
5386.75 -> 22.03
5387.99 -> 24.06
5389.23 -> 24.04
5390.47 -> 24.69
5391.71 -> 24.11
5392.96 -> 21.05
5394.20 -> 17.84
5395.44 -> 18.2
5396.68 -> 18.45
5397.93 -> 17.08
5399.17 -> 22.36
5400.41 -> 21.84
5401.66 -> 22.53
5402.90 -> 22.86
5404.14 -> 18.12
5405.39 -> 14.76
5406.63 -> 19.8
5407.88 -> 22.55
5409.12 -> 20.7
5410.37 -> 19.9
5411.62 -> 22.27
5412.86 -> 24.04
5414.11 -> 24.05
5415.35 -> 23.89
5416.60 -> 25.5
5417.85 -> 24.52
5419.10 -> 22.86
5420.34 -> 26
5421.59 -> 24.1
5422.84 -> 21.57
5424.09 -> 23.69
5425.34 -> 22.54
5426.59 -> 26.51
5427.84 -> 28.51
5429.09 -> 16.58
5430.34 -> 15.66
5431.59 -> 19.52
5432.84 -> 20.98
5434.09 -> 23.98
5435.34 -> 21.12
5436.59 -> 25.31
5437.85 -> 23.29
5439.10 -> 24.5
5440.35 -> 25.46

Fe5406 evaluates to 3.3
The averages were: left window 24.1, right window 24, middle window 21.2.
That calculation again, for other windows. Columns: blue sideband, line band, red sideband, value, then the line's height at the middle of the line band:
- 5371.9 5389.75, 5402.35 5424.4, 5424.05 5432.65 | -0.07 Angstrom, 22.2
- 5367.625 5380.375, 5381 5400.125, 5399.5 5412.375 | -0.61 Angstrom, 21.4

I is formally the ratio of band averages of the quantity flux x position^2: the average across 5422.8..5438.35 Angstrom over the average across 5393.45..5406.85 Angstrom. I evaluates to 1.2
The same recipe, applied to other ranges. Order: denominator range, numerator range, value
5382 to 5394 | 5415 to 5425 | 1.04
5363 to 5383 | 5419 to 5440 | 1.03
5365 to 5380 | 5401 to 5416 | 0.97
